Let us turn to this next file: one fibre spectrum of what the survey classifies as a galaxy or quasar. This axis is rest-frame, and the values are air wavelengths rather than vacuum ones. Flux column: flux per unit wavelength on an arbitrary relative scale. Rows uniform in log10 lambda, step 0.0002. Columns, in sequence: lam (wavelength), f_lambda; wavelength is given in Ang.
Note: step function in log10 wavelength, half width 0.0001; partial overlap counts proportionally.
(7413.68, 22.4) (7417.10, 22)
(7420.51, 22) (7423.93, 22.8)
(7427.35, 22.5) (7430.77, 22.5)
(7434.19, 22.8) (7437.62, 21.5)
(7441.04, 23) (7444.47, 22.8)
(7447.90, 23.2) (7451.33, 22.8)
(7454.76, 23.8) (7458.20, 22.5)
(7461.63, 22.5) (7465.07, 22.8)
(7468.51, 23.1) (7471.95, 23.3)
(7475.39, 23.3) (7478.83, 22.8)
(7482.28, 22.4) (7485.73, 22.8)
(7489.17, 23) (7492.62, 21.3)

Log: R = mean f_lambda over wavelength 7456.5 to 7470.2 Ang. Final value 22.7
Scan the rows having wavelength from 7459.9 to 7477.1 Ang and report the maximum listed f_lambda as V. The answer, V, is 23.3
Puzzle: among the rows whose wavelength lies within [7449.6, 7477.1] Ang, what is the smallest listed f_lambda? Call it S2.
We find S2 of 22.5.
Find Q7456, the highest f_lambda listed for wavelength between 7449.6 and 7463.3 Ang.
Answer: 23.8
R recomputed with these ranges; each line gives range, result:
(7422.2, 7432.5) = 22.6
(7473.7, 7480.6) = 23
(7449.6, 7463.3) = 22.9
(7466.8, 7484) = 23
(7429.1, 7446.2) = 22.5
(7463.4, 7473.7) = 23.1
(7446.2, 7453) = 23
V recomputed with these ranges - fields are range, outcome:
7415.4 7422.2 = 22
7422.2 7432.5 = 22.8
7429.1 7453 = 23.2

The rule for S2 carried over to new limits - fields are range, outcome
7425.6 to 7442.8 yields 21.5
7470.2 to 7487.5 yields 22.4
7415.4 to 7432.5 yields 22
